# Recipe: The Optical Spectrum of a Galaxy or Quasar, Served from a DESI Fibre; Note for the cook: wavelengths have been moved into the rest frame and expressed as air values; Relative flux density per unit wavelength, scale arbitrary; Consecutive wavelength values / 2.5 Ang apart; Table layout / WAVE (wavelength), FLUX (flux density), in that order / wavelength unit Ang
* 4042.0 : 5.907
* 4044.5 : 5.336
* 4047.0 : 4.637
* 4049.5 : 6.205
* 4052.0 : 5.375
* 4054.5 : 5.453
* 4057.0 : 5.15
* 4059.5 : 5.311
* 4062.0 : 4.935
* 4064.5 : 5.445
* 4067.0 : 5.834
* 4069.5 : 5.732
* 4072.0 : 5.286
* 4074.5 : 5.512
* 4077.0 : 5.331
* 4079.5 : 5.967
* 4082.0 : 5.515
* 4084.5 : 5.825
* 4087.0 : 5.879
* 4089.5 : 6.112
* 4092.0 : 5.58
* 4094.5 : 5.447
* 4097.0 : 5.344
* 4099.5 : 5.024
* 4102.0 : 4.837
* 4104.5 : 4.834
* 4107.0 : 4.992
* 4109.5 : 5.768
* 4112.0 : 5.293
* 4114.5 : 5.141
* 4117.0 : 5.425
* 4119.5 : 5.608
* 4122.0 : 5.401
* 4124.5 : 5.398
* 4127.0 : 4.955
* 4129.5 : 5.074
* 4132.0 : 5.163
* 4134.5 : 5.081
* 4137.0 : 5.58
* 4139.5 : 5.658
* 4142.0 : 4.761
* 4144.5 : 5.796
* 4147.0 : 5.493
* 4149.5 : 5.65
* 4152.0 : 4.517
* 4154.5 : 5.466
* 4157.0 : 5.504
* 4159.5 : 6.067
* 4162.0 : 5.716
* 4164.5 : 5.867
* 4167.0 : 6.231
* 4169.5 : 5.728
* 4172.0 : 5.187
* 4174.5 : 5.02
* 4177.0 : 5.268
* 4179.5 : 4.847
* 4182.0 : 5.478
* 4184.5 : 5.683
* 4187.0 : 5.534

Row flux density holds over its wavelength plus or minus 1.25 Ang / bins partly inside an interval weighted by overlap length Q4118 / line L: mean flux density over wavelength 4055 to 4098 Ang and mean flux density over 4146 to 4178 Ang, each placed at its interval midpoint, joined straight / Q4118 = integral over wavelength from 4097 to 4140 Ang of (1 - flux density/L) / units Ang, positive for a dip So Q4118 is 2.2 Ang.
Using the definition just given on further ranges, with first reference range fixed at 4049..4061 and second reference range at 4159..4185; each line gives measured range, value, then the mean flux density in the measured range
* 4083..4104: 0.0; 5.48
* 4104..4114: 0.4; 5.24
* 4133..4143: 0.4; 5.28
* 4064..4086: -0.6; 5.61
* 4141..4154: 0.6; 5.27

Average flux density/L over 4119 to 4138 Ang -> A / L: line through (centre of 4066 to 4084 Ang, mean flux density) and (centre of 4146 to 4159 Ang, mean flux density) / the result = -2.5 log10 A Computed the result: 0.035 mag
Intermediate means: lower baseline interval 5.6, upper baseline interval 5.37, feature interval 5.27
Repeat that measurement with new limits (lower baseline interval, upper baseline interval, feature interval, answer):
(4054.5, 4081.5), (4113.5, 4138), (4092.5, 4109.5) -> 0.042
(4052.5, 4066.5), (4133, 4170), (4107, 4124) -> 0.007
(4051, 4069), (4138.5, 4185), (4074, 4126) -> -0.005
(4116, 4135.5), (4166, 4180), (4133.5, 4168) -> -0.039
